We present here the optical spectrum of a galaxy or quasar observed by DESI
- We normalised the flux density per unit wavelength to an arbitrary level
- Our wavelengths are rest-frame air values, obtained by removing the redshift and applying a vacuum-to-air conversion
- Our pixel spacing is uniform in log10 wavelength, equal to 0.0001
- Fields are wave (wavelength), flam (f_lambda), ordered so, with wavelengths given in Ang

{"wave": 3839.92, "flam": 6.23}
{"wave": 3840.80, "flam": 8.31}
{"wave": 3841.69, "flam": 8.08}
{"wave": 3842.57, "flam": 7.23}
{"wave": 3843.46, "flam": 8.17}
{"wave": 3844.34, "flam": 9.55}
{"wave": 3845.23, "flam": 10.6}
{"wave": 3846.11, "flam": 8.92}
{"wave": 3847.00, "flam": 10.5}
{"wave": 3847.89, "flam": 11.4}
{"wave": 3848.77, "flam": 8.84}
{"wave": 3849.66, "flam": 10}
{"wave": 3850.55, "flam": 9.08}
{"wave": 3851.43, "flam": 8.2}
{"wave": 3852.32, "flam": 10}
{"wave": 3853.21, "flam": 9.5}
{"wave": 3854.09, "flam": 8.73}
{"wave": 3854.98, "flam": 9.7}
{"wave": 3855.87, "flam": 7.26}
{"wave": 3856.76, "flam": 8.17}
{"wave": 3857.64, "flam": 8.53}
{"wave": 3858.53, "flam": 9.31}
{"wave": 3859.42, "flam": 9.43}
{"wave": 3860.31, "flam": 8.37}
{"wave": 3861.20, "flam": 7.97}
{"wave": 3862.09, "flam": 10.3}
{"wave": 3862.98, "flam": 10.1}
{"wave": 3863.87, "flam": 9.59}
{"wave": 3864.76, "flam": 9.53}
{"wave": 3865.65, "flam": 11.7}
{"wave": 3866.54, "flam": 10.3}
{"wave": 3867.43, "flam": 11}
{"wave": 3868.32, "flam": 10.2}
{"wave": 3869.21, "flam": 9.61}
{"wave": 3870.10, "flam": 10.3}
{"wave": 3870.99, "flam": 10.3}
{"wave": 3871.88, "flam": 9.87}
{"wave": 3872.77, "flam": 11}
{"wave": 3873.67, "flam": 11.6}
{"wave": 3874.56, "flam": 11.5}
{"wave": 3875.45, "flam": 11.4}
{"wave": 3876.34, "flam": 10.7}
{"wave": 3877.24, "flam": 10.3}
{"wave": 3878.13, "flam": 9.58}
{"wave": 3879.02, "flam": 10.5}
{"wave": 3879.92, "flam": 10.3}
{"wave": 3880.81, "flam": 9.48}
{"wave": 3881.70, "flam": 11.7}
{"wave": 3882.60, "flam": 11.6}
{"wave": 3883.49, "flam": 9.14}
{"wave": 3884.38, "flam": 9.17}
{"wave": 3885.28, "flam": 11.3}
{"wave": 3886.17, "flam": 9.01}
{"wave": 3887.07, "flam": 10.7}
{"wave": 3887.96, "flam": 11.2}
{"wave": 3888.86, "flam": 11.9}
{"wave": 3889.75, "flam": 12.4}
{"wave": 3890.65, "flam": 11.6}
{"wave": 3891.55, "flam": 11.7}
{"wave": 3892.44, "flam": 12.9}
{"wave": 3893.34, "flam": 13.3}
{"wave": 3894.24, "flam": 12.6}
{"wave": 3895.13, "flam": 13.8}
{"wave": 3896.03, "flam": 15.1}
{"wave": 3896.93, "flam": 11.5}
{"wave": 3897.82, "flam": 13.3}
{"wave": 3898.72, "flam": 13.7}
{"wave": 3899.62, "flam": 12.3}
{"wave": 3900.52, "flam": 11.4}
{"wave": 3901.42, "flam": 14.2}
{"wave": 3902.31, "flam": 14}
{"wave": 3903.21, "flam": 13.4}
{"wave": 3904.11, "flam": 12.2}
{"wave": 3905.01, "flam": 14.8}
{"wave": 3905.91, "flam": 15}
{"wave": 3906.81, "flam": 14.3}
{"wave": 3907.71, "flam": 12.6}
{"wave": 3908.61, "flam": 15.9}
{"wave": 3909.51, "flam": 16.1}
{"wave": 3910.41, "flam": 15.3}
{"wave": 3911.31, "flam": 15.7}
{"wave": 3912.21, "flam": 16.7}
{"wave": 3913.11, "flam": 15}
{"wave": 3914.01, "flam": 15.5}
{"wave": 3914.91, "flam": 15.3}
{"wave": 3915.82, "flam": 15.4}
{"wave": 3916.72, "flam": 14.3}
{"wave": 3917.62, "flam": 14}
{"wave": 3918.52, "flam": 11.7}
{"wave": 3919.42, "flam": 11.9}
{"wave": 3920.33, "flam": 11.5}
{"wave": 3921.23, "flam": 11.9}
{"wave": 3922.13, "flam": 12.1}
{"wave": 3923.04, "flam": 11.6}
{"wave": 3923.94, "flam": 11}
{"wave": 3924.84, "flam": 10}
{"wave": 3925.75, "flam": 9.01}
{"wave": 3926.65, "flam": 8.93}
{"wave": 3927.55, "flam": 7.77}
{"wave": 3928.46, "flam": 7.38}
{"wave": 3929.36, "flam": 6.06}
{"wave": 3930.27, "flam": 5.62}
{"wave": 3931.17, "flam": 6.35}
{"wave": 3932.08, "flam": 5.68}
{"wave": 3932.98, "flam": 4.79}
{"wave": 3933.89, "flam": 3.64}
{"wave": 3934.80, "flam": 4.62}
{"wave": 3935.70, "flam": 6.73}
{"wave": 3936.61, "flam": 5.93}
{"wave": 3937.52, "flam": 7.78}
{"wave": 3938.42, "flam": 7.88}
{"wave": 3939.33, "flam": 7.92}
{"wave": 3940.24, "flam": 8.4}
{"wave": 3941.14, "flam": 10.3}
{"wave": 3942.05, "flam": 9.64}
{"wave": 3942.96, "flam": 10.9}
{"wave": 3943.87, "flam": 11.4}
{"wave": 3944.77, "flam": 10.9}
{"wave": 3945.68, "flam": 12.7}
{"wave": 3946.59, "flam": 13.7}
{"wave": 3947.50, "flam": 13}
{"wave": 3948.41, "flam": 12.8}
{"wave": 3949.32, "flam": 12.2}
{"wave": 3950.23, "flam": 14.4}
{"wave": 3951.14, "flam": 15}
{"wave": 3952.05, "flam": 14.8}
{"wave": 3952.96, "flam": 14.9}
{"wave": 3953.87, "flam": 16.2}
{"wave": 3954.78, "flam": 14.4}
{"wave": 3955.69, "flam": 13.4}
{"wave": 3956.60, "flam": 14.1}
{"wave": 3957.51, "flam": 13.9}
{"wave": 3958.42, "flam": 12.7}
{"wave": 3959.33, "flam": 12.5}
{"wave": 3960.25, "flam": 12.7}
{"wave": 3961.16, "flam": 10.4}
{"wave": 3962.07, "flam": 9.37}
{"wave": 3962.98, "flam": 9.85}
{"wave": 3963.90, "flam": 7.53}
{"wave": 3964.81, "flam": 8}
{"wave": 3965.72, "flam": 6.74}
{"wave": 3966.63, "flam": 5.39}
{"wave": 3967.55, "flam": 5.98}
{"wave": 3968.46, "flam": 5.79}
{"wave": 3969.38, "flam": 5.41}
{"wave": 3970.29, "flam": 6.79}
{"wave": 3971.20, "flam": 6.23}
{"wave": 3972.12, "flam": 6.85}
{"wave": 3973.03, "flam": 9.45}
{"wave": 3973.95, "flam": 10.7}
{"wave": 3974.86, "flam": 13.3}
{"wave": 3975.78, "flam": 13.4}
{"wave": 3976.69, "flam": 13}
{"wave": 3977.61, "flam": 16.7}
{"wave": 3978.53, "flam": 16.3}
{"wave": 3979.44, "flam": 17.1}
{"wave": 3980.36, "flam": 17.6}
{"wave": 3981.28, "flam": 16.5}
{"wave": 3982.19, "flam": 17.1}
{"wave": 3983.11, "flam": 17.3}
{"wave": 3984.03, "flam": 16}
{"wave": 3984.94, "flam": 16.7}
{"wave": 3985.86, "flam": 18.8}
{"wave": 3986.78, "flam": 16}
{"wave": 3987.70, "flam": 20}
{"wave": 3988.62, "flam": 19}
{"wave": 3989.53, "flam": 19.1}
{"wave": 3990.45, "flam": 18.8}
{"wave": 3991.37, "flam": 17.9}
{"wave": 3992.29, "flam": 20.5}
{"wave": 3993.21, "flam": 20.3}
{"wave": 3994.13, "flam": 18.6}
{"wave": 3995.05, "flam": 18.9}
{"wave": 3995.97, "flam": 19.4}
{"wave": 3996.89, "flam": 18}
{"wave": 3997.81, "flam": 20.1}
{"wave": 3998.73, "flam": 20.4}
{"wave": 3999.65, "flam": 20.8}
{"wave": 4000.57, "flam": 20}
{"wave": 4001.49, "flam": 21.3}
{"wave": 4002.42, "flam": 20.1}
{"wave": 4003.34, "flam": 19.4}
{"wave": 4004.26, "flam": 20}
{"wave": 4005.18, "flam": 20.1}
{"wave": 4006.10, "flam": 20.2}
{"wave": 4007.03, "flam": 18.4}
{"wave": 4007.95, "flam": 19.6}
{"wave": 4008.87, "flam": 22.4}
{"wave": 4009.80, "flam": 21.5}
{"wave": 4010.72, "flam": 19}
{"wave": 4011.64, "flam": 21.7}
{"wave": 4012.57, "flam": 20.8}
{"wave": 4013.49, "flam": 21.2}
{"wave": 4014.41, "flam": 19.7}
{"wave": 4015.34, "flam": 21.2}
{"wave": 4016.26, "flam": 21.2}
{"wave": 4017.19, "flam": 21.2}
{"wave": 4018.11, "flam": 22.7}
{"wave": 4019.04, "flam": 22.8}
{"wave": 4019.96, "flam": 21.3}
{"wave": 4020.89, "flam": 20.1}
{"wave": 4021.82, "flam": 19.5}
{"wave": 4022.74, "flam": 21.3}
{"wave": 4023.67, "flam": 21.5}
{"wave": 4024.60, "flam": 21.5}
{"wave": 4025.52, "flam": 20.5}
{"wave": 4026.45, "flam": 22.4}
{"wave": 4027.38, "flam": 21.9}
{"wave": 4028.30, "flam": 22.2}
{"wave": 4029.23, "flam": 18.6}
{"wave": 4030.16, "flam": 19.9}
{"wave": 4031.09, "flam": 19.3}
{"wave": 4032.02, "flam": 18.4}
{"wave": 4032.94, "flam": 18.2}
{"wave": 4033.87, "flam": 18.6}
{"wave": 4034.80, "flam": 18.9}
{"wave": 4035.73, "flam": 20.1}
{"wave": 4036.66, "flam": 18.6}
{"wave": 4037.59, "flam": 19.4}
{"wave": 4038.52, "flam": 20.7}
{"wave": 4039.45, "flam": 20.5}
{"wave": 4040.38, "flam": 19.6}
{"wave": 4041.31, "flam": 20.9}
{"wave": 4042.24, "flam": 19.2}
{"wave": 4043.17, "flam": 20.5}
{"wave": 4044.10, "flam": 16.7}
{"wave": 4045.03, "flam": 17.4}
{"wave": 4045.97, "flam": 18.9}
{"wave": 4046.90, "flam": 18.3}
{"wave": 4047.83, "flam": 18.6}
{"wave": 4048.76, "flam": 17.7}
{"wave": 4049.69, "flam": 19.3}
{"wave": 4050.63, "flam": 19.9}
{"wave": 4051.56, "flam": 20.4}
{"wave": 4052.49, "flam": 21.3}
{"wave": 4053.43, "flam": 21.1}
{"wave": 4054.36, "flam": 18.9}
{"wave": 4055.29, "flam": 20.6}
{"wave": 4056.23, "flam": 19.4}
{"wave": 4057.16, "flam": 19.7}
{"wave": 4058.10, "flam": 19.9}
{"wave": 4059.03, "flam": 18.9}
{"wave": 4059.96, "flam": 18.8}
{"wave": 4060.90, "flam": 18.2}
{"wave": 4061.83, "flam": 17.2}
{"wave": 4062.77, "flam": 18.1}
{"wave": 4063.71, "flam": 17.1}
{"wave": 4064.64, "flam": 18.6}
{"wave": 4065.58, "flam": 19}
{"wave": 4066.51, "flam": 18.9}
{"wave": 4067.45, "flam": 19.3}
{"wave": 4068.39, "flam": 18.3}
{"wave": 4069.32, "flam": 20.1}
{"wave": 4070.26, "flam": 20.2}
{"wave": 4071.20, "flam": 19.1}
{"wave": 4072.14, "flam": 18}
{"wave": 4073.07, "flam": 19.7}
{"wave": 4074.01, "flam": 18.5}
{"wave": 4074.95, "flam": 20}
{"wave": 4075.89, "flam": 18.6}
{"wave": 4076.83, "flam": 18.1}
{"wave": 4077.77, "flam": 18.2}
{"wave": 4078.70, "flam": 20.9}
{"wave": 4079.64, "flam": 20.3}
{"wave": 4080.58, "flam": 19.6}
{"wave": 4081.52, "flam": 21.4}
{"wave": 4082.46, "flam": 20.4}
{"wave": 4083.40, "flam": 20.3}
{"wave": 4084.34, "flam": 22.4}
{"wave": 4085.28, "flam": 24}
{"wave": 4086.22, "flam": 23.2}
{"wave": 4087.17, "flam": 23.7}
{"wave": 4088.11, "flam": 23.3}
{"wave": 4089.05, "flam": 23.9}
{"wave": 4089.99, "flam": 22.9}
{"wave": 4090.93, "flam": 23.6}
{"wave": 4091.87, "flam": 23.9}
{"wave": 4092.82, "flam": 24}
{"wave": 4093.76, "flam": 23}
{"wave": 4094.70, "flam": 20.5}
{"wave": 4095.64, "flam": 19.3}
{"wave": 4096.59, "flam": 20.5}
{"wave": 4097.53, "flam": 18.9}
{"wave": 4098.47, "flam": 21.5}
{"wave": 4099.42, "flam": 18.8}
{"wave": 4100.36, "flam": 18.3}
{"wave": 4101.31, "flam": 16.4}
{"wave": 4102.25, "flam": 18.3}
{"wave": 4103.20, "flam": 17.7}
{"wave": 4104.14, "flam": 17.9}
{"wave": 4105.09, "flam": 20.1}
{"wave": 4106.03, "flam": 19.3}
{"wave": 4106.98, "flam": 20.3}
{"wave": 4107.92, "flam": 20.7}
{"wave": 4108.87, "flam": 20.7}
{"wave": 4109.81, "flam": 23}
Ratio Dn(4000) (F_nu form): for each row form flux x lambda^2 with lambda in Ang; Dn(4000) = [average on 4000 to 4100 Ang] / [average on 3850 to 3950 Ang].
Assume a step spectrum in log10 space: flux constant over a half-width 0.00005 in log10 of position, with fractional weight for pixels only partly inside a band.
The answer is 2.0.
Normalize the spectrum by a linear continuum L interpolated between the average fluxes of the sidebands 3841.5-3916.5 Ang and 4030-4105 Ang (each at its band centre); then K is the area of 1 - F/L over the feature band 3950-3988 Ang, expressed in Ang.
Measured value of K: 7.0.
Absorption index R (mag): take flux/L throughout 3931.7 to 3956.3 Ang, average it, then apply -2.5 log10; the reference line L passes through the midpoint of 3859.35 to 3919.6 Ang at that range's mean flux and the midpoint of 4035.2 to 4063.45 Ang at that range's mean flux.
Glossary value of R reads 0.35 mag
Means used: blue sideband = 12.1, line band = 10.6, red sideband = 19.3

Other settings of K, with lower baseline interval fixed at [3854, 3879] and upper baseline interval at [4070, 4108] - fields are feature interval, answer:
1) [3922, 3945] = 8.78 Ang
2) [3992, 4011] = -4.24 Ang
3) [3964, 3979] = 5.63 Ang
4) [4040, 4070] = -0.39 Ang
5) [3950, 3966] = 2.14 Ang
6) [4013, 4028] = -3.52 Ang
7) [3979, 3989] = -1.27 Ang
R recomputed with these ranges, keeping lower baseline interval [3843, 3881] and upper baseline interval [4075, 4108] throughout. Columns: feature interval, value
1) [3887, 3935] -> 0.01 mag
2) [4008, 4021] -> -0.24 mag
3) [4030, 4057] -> -0.05 mag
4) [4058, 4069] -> 0.05 mag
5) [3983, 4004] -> -0.19 mag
